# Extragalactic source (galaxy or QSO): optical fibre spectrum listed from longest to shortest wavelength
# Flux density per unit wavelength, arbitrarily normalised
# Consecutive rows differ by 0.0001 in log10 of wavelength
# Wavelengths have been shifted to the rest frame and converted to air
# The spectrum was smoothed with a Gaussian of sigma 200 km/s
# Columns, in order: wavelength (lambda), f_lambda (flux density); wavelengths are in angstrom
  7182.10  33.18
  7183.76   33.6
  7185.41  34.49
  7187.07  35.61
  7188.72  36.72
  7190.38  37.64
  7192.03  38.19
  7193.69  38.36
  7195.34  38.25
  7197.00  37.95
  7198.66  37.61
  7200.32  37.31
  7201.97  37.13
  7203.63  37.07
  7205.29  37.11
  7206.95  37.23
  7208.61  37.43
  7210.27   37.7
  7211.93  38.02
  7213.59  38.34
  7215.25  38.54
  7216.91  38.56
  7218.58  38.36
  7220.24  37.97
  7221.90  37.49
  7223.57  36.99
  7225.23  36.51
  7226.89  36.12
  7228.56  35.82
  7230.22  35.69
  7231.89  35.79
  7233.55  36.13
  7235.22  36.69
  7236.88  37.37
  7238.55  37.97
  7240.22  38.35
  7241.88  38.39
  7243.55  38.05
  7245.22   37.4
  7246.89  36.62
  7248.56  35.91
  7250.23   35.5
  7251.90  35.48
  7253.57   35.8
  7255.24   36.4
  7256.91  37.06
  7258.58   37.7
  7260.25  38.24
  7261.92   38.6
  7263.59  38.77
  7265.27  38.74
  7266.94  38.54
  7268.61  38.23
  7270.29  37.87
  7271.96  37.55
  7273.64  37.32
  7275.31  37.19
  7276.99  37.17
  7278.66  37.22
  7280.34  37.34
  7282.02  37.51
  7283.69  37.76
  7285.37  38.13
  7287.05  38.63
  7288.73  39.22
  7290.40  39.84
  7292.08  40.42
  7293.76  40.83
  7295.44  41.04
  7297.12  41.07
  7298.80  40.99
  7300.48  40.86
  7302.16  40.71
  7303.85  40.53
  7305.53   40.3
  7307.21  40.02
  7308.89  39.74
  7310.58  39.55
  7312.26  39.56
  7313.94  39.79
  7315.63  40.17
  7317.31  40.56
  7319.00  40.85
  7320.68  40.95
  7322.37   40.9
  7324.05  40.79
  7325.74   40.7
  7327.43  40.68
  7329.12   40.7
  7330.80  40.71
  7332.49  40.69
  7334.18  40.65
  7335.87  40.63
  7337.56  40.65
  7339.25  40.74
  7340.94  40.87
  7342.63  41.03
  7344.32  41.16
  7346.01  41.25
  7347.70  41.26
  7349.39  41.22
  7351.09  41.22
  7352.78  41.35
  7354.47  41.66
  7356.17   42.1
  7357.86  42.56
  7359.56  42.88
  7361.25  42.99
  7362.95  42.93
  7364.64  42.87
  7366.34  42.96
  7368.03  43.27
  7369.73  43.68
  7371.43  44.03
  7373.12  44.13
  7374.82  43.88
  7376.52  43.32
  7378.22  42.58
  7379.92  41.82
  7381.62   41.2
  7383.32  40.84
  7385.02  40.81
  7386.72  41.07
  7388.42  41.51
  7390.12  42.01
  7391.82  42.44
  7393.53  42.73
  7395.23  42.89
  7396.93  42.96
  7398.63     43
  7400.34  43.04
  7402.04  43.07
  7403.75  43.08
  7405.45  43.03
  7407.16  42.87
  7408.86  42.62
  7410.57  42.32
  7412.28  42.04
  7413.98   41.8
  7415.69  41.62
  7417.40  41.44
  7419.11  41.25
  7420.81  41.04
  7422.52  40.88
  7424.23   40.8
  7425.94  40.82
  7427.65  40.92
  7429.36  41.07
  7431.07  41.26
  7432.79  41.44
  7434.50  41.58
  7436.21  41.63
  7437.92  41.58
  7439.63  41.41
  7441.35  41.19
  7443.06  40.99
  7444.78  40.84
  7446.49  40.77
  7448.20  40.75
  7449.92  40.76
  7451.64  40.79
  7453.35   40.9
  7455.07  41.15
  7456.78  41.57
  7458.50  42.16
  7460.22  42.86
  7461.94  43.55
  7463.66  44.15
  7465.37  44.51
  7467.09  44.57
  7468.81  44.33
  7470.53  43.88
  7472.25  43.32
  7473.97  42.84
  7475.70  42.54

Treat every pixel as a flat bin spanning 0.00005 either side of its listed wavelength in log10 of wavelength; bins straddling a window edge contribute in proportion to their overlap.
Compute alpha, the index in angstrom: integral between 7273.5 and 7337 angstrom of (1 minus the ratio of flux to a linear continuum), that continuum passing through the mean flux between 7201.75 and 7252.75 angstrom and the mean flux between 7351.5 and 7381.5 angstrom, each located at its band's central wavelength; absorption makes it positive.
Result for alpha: 0.8 angstrom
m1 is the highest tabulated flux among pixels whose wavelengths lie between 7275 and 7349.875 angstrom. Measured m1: 41.26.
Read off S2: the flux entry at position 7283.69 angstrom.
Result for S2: 37.76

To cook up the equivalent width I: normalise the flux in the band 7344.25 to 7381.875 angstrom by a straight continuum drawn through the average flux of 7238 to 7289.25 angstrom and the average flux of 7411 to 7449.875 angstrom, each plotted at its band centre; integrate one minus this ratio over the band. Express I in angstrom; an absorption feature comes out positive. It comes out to -2.6 angstrom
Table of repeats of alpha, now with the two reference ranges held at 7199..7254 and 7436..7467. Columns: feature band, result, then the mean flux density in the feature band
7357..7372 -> -1.16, 43.1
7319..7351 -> -1.20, 40.9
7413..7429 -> 0.01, 41.2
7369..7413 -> -2.18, 42.6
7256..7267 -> -0.10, 38.2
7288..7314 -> -1.08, 40.3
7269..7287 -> 0.30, 37.6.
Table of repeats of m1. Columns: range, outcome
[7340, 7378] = 44.13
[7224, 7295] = 40.83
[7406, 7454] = 42.87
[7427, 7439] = 41.63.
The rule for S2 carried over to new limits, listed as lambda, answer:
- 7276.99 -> 37.17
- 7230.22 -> 35.69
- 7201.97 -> 37.13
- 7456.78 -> 41.57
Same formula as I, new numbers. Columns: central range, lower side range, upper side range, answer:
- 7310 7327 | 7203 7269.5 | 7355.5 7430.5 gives -0.2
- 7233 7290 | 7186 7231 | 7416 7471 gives 1.3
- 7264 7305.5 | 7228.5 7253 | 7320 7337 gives -0.2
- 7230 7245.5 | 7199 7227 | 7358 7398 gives 0.4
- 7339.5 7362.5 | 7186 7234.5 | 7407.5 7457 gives -1.1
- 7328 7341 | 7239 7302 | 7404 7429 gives -0.3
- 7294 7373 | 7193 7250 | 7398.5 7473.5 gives -2.9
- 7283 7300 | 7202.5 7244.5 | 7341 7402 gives -0.1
